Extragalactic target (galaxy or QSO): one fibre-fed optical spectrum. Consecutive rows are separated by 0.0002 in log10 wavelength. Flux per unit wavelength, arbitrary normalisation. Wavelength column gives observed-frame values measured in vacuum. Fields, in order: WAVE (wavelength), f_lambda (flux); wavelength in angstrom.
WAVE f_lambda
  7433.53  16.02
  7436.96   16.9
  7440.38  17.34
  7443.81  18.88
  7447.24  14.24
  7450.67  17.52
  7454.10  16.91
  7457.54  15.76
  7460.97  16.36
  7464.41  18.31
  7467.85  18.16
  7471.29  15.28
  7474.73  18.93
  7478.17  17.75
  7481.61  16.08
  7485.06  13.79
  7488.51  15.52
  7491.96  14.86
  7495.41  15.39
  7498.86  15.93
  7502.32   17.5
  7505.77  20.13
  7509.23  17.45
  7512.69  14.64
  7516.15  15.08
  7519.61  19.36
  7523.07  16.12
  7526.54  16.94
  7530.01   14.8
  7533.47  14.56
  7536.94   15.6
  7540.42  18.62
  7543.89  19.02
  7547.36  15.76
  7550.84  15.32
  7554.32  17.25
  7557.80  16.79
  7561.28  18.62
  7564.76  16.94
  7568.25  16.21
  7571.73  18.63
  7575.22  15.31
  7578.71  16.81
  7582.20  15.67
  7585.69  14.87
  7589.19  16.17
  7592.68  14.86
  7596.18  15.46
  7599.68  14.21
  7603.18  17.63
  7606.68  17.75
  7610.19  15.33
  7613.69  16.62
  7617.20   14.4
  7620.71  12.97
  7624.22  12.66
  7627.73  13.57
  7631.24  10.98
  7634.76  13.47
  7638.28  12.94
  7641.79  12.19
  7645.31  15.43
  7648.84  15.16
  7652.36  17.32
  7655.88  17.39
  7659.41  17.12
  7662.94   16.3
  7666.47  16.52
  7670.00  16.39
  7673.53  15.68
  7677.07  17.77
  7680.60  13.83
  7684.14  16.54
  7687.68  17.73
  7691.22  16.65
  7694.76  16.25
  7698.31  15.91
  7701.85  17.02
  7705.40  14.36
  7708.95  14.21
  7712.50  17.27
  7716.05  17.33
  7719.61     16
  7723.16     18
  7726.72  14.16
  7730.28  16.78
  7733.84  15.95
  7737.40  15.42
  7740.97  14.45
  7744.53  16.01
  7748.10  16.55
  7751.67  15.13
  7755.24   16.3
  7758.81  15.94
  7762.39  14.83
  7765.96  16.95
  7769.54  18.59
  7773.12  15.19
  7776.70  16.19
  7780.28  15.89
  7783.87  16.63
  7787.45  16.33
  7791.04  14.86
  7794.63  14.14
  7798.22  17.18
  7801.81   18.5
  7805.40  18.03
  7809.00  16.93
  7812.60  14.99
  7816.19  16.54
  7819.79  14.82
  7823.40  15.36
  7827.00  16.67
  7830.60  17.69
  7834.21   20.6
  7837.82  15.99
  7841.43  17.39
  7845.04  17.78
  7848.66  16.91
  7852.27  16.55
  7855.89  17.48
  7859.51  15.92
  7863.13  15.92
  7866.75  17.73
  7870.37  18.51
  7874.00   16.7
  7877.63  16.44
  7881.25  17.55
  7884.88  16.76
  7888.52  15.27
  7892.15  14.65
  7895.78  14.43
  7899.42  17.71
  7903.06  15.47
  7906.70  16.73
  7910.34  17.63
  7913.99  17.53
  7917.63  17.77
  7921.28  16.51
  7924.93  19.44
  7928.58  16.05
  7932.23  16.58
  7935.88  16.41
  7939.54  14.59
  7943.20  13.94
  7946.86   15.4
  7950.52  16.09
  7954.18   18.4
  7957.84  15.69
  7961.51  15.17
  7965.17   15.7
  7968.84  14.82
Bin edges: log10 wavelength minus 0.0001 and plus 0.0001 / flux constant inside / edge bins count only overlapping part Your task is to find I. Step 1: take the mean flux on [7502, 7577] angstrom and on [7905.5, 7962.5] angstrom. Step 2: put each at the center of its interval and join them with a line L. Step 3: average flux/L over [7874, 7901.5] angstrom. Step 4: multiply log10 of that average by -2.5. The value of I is 0.027 mag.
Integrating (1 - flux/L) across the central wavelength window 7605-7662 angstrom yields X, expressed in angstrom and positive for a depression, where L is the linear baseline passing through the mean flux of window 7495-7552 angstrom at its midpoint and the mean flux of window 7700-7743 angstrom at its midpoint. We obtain 5.30 angstrom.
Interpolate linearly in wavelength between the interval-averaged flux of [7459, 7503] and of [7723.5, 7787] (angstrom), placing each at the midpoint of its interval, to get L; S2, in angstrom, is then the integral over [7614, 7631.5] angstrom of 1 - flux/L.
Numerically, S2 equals 3.0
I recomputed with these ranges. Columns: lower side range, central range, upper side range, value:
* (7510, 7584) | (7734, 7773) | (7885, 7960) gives 0.03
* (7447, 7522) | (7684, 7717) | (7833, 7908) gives 0.03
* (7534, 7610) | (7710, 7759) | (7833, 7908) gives 0.04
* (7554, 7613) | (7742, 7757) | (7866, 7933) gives 0.04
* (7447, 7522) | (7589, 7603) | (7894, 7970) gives 0.08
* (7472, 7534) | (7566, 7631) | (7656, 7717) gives 0.06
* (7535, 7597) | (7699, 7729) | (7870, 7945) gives 0.03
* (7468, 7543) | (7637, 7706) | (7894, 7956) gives 0.03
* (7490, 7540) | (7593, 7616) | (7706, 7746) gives 0.01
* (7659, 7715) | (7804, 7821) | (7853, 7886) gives 0.03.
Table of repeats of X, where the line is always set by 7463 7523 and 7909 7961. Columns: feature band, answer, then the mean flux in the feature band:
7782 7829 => 1.0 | 16.2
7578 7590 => 0.6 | 15.8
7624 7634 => 2.5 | 12.5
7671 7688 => 0.4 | 16.2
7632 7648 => 3.1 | 13.4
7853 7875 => -0.6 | 17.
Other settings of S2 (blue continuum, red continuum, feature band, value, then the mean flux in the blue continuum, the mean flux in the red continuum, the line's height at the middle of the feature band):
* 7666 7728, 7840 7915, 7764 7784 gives -0.2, 16.2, 16.7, 16.4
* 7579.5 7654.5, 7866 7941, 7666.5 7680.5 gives -1.0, 14.8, 16.7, 15.2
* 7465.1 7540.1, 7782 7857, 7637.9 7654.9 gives 1.7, 16.4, 16.7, 16.6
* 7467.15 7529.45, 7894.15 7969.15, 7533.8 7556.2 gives -0.3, 16.5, 16.3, 16.5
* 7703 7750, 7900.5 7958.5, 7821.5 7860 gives -2.1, 15.9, 16.5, 16.3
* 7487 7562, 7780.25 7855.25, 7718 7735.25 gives 0.5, 16.6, 16.7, 16.7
